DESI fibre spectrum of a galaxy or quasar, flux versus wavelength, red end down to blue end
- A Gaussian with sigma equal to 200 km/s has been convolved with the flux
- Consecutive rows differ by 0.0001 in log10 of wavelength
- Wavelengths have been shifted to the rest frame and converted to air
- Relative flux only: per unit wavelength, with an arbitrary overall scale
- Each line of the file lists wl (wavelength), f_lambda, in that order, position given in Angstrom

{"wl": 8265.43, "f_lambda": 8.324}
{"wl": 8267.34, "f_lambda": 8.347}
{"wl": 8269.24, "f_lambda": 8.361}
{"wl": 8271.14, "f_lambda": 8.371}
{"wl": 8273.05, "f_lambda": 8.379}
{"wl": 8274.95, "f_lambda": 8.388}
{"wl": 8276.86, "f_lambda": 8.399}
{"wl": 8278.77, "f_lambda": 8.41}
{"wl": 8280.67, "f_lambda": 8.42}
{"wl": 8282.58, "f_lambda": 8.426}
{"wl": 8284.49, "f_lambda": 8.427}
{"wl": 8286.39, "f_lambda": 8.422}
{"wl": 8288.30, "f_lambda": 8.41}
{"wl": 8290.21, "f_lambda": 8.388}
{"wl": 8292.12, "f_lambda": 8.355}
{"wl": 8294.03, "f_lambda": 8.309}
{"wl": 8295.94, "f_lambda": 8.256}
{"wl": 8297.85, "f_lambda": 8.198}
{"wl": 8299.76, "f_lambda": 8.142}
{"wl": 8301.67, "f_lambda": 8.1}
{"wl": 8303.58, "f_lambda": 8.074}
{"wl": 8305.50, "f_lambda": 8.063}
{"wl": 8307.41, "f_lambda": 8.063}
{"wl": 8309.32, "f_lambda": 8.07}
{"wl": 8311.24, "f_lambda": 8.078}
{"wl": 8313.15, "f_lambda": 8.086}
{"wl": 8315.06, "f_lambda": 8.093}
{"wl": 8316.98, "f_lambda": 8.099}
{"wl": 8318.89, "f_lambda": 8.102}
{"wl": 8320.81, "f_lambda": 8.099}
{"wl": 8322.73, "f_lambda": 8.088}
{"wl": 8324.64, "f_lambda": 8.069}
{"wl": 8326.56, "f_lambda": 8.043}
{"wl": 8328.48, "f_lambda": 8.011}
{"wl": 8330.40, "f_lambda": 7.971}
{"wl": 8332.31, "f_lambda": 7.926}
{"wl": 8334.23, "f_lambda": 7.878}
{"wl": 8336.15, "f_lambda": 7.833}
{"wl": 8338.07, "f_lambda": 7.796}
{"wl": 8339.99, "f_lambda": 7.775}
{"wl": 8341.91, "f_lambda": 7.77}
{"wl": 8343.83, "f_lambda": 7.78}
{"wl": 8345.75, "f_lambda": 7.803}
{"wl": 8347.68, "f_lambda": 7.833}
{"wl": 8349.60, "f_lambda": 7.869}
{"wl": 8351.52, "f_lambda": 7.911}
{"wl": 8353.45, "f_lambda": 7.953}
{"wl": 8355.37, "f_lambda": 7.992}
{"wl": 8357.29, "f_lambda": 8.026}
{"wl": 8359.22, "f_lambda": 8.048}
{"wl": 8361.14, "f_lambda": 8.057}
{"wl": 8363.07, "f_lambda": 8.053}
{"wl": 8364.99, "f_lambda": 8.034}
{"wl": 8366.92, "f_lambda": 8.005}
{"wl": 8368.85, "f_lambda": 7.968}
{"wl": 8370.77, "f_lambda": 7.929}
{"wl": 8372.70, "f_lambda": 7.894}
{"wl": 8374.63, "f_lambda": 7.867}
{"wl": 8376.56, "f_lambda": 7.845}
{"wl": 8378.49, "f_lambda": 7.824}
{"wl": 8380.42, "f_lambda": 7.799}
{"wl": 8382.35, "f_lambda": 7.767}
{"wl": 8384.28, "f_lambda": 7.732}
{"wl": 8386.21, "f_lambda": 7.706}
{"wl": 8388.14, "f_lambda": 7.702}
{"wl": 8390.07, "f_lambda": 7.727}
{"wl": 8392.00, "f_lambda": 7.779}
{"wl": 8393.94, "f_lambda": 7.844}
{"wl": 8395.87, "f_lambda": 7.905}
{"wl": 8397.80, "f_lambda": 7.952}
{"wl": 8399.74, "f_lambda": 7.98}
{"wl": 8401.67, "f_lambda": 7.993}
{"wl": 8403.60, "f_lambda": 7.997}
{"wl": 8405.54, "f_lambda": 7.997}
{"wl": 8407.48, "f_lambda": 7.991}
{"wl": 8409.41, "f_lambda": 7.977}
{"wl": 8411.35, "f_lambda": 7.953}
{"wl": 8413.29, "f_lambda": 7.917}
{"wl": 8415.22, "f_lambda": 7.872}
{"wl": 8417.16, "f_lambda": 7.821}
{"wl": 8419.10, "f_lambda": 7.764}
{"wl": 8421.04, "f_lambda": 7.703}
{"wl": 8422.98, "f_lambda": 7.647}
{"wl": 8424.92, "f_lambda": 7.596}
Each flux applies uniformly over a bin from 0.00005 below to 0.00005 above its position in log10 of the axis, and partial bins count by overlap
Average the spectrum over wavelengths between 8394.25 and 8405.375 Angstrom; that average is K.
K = 7.96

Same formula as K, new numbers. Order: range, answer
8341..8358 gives 7.88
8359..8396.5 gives 7.87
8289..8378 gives 8.01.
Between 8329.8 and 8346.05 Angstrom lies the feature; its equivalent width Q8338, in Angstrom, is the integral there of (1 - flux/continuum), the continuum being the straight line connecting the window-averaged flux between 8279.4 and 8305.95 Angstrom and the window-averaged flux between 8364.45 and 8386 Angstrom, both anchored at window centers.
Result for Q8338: 0.5 Angstrom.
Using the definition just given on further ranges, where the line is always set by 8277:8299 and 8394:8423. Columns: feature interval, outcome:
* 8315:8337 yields 0.5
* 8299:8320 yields 0.5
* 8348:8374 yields 0.4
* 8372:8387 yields 0.4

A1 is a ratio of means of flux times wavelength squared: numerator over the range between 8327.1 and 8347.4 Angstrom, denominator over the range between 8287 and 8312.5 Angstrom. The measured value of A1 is 0.97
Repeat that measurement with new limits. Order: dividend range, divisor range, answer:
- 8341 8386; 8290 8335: 0.99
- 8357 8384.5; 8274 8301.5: 0.97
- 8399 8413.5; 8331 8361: 1.03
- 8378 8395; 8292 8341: 0.98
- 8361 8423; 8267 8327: 0.98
